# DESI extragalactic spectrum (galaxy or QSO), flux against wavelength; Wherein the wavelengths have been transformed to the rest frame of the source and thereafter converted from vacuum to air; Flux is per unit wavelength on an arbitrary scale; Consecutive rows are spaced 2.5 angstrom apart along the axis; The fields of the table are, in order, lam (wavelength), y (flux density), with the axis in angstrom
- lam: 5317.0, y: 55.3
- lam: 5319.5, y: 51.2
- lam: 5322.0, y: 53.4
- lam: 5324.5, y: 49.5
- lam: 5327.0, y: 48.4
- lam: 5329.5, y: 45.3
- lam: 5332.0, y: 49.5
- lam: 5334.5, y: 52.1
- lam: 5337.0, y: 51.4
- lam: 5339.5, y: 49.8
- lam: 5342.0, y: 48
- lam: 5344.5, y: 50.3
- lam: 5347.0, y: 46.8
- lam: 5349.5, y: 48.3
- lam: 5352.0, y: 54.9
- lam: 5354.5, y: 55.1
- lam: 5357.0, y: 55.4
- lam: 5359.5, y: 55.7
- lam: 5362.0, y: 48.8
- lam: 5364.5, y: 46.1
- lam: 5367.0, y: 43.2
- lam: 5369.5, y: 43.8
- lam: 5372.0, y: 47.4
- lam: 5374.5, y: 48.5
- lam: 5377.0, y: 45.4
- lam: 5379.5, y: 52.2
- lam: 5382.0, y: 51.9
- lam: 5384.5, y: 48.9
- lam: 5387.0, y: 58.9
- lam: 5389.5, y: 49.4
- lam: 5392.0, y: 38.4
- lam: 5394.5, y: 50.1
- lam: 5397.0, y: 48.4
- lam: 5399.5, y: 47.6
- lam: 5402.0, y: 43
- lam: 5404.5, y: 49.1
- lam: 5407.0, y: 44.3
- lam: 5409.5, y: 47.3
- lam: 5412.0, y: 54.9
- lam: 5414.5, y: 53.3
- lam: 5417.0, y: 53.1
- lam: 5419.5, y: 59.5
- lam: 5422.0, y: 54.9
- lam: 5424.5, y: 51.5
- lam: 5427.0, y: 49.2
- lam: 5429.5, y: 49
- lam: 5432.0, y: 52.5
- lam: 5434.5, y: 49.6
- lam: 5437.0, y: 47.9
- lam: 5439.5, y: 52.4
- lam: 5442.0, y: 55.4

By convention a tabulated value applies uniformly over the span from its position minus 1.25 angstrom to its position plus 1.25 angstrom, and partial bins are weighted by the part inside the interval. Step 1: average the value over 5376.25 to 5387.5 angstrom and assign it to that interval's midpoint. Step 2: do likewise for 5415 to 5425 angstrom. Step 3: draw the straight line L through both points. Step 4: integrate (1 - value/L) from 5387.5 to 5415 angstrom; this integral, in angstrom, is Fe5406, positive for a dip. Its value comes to 2.7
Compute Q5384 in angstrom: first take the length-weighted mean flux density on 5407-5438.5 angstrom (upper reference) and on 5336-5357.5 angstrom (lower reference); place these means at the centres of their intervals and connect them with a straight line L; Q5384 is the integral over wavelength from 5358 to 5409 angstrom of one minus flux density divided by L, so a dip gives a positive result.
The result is 3.17 angstrom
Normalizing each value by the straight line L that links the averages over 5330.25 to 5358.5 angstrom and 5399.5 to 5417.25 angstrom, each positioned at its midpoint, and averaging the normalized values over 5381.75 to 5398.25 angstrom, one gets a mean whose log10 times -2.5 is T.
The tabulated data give 0.01 mag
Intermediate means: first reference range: 51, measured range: 49.3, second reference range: 49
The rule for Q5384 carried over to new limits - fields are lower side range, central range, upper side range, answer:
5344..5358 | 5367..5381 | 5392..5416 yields 0.9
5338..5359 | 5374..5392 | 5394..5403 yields -0.6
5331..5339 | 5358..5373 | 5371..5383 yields 0.6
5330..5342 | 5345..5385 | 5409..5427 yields 1.3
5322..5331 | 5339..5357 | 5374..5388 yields -0.5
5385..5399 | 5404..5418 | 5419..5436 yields 0.1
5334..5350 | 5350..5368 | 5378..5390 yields -0.3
